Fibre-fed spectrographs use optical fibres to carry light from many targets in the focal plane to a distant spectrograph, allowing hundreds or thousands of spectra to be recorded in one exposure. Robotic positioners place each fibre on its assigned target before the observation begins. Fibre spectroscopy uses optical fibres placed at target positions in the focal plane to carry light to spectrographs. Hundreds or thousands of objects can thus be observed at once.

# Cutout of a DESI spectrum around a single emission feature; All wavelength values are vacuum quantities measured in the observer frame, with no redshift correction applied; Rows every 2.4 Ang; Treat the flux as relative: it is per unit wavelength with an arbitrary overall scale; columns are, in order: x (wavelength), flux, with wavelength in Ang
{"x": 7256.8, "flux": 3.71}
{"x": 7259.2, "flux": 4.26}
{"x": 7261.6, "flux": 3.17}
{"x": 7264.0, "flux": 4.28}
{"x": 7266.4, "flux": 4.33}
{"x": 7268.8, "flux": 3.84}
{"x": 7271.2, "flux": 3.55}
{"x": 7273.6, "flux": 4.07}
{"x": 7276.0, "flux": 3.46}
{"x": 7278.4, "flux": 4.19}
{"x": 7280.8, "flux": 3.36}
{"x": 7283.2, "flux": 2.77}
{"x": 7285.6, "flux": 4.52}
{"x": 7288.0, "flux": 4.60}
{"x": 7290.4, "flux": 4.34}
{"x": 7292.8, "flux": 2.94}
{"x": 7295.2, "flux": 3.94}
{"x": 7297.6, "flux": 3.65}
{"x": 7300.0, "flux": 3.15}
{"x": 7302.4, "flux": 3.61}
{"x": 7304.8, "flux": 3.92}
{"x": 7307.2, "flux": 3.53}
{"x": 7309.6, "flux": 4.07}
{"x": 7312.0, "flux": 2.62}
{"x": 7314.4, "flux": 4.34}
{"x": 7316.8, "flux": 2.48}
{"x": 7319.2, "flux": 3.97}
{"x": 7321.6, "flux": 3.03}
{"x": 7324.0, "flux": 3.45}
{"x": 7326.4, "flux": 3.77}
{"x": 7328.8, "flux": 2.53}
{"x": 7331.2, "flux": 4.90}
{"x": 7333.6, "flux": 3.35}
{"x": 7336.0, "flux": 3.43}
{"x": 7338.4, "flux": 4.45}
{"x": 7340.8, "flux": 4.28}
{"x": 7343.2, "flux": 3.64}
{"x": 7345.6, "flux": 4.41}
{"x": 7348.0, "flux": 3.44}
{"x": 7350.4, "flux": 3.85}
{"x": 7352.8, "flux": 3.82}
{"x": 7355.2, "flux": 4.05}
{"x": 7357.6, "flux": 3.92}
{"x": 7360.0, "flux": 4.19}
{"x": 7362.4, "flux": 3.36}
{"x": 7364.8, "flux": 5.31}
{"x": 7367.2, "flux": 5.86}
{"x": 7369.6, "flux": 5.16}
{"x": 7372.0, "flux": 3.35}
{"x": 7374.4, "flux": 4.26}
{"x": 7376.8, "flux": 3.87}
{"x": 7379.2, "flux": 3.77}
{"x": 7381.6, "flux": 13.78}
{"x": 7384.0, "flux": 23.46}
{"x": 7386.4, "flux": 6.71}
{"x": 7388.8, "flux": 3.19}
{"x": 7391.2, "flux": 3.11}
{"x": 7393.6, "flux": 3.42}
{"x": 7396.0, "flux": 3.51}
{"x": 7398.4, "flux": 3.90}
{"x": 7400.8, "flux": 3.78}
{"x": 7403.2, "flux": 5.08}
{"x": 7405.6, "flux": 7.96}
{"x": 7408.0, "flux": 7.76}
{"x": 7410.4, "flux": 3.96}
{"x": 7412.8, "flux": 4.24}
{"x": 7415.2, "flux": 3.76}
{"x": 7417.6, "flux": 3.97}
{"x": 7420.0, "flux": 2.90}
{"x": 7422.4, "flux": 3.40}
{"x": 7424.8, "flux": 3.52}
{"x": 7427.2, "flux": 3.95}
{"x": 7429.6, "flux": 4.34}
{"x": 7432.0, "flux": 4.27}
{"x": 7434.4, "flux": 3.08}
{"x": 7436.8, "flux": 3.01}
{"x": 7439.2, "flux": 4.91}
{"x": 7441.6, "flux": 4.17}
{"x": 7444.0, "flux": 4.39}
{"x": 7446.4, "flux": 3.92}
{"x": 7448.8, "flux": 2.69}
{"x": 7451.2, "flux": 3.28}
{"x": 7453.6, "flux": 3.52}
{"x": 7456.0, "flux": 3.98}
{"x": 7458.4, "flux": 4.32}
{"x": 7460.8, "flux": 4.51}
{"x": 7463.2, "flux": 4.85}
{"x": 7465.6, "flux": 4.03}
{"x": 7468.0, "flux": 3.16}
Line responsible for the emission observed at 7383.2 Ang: Halpha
